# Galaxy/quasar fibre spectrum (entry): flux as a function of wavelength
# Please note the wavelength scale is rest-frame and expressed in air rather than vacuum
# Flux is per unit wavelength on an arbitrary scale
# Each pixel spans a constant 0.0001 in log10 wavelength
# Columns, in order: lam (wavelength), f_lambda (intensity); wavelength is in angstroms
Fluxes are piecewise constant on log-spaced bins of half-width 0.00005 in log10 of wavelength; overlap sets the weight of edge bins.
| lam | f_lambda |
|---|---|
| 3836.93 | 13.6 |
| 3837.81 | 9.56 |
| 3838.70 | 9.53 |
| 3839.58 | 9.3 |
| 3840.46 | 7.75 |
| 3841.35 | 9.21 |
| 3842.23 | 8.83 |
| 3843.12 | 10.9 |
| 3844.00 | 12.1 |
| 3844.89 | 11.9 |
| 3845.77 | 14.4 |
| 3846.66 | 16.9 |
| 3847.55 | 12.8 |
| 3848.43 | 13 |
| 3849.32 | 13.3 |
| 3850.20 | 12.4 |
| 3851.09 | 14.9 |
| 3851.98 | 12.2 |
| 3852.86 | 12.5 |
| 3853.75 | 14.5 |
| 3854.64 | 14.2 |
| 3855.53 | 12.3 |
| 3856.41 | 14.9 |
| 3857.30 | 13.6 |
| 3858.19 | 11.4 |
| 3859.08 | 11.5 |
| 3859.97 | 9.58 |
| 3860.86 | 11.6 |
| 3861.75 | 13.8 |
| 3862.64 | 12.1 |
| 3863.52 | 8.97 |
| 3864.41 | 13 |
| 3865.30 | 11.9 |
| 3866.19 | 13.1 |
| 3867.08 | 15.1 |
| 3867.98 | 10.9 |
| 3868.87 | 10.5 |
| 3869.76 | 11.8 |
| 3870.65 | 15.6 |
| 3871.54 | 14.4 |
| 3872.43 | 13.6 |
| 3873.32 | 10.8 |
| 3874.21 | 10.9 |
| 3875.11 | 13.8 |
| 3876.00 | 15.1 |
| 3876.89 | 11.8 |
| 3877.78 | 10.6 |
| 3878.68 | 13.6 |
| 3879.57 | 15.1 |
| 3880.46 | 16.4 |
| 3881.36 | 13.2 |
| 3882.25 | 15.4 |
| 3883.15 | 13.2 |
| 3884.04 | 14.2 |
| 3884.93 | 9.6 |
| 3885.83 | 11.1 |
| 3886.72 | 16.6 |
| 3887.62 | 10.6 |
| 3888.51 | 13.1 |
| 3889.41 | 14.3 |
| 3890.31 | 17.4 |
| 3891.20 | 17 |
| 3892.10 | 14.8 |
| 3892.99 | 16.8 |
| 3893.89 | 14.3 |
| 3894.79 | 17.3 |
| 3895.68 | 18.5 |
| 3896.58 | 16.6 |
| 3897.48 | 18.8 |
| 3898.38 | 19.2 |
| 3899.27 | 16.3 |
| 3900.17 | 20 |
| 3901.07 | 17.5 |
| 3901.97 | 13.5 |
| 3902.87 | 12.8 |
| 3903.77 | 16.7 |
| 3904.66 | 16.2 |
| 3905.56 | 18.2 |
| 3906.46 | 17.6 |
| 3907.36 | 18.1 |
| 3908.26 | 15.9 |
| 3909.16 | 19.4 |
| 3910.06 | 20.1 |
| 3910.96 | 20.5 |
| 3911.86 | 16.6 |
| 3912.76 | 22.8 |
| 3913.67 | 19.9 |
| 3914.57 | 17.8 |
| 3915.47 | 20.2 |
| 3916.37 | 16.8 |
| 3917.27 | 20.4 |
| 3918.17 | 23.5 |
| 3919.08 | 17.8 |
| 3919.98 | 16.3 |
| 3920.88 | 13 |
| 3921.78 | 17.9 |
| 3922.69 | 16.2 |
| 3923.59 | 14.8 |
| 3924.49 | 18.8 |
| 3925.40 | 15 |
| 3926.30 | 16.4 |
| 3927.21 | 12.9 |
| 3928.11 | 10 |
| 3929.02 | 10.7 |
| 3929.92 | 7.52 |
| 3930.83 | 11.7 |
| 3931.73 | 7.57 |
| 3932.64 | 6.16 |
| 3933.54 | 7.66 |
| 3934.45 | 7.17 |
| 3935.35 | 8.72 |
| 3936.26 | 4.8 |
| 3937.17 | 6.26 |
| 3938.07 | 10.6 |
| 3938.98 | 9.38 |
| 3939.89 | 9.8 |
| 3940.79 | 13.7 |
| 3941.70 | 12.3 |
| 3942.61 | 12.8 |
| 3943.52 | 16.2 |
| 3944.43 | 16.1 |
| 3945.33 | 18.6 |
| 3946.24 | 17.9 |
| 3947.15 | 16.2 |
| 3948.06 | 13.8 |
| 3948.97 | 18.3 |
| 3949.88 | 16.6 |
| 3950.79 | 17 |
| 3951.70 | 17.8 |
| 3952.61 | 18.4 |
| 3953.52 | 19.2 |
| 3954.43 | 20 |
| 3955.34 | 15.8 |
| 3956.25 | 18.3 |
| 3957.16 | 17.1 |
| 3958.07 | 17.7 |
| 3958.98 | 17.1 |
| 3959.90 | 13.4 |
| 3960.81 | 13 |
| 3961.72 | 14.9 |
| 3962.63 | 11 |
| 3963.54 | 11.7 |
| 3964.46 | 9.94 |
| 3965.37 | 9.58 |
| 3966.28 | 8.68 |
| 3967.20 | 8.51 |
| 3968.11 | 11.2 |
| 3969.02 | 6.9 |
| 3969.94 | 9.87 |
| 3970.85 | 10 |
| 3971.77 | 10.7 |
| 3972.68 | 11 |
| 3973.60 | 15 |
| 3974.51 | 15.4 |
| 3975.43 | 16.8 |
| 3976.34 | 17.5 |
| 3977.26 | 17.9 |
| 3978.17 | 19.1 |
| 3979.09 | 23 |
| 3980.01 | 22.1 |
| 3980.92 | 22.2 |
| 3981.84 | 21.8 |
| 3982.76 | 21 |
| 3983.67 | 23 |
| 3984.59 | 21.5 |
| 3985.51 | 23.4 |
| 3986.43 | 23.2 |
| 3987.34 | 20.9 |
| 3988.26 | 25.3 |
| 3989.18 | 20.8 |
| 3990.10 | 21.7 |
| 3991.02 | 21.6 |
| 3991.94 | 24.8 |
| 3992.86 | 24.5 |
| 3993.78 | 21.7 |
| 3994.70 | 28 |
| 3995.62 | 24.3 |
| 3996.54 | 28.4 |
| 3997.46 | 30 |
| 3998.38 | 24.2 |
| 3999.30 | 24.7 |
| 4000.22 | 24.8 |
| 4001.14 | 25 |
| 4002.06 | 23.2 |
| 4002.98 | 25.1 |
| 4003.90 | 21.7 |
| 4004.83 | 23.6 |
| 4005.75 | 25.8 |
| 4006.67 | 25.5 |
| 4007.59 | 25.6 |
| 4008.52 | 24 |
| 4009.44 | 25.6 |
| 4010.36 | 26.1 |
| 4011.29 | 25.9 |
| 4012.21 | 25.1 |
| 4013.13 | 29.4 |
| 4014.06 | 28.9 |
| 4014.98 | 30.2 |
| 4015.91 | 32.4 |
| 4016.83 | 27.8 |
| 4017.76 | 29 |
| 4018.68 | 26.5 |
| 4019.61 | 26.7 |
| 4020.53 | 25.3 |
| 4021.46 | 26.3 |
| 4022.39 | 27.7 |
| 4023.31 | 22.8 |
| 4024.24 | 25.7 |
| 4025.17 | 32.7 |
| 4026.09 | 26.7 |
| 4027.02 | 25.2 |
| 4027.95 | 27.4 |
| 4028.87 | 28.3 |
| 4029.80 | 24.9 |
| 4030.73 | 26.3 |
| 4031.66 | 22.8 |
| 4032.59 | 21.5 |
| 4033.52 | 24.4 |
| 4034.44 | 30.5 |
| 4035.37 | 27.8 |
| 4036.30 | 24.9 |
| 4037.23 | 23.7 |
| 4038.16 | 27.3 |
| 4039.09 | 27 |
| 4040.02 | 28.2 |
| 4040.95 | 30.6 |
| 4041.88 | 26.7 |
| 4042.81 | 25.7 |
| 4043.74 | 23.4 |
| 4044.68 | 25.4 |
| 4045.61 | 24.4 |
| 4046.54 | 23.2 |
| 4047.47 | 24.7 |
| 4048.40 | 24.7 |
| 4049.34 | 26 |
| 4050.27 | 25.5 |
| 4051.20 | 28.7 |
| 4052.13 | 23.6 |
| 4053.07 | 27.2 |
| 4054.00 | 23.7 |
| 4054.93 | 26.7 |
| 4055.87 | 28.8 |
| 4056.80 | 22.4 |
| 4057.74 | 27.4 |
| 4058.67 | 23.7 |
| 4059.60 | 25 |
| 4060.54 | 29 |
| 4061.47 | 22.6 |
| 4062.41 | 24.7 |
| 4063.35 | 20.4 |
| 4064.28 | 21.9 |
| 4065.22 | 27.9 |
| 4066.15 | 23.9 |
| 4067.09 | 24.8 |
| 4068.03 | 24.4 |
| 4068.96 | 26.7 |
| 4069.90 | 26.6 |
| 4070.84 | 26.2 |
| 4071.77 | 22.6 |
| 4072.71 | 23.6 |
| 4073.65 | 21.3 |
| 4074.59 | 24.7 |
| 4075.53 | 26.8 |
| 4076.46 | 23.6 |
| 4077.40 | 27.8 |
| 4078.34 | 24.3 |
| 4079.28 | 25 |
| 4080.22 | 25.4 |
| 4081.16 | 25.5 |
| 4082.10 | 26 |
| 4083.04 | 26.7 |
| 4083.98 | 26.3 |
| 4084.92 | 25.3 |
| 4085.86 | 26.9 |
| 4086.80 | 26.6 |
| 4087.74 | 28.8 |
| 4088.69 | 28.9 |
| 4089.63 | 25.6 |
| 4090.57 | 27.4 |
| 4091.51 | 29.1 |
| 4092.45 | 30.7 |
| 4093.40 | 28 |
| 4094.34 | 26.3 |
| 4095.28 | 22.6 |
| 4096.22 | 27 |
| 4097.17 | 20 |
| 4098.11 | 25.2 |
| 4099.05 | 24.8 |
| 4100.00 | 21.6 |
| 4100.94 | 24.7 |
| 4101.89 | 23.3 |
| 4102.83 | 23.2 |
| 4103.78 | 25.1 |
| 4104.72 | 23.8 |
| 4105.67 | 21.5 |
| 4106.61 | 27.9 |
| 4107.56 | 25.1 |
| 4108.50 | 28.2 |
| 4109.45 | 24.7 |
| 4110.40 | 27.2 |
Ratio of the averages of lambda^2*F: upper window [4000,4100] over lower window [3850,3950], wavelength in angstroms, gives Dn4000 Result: 1.9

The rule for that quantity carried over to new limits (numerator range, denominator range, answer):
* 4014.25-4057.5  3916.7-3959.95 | 1.93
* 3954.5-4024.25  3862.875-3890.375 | 1.71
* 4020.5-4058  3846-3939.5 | 1.97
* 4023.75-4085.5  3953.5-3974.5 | 2.06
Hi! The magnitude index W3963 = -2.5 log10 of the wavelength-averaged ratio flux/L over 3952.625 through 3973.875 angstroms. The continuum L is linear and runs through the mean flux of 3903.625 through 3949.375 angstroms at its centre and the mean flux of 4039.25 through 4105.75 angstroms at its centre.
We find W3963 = 0.30 mag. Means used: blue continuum 14.8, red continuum 25.4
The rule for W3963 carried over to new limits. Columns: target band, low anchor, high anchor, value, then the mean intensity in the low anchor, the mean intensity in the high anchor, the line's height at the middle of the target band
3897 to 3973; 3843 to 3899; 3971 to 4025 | 0.24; 13.6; 23.6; 18.7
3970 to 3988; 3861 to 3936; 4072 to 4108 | 0.04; 14.7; 25.4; 19.2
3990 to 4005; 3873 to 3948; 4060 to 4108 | -0.23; 14.7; 25.3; 20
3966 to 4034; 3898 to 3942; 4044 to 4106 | -0.13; 14.8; 25.2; 20.2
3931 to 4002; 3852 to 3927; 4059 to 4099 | 0.17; 15.1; 25.5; 19.4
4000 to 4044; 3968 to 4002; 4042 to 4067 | -0.15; 20.5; 25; 22.9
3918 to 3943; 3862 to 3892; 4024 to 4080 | 0.37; 13.2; 25.5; 17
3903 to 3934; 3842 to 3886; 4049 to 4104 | 0.00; 12.8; 25.4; 16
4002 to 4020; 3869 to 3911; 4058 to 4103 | -0.22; 15.2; 25.3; 21.6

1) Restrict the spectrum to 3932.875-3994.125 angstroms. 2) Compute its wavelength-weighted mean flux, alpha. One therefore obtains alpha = 15.8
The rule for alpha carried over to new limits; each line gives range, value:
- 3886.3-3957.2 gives 15.4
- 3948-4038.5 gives 21.6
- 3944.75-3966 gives 15.7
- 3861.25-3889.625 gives 12.9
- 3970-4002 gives 21.2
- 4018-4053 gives 26.1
